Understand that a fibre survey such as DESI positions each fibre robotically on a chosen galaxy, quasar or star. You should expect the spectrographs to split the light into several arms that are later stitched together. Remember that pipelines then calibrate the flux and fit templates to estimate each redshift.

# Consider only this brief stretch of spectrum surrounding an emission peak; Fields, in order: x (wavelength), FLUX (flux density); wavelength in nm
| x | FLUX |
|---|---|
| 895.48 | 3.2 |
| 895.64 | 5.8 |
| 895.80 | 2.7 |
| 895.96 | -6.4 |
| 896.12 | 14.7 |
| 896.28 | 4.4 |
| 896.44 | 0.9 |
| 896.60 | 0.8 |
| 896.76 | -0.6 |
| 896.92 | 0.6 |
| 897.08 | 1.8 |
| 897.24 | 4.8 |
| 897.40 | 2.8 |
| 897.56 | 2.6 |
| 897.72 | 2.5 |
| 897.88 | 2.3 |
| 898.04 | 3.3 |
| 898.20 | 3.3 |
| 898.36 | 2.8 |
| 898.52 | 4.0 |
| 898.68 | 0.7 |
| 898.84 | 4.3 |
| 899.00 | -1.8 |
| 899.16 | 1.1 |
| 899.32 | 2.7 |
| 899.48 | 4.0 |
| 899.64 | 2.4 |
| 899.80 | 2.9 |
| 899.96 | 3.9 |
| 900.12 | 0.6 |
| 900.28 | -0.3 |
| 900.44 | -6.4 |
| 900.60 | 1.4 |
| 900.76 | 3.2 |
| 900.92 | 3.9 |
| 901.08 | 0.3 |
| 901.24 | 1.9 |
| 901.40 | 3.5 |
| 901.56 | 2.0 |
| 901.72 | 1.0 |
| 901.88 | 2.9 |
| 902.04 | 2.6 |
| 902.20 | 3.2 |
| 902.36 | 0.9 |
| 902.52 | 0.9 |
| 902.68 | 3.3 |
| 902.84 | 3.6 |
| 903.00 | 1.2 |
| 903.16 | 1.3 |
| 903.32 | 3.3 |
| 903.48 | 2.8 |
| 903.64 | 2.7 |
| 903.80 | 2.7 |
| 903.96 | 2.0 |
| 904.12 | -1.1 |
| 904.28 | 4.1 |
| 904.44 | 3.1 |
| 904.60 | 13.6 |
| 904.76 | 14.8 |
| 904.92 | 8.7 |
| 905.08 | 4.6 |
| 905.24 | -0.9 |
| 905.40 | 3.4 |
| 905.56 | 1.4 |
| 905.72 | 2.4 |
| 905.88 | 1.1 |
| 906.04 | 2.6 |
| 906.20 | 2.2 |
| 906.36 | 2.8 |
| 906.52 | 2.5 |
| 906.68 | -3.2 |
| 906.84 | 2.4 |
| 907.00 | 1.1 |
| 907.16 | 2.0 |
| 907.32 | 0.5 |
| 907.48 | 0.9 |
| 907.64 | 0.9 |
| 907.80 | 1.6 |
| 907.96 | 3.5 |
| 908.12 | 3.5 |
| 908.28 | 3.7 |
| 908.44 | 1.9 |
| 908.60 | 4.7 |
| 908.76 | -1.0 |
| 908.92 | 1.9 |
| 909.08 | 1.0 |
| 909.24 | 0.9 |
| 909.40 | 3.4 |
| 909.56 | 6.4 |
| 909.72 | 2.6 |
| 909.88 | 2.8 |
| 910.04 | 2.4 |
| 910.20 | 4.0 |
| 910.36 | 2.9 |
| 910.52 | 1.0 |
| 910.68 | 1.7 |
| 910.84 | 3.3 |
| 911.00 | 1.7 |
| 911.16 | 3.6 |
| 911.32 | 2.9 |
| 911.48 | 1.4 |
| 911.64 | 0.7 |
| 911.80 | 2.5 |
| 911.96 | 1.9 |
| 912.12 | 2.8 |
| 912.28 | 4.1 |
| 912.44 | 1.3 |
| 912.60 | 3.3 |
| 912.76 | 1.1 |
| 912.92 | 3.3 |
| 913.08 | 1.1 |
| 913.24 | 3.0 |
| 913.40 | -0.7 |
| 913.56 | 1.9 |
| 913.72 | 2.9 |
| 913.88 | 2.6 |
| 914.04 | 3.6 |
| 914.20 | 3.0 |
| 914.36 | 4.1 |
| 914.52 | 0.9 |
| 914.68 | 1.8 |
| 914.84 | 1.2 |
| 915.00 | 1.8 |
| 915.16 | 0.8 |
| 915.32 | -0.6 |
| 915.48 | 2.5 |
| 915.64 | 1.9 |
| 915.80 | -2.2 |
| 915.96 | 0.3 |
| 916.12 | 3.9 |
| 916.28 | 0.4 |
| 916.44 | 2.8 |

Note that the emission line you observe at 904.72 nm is H-beta 4861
